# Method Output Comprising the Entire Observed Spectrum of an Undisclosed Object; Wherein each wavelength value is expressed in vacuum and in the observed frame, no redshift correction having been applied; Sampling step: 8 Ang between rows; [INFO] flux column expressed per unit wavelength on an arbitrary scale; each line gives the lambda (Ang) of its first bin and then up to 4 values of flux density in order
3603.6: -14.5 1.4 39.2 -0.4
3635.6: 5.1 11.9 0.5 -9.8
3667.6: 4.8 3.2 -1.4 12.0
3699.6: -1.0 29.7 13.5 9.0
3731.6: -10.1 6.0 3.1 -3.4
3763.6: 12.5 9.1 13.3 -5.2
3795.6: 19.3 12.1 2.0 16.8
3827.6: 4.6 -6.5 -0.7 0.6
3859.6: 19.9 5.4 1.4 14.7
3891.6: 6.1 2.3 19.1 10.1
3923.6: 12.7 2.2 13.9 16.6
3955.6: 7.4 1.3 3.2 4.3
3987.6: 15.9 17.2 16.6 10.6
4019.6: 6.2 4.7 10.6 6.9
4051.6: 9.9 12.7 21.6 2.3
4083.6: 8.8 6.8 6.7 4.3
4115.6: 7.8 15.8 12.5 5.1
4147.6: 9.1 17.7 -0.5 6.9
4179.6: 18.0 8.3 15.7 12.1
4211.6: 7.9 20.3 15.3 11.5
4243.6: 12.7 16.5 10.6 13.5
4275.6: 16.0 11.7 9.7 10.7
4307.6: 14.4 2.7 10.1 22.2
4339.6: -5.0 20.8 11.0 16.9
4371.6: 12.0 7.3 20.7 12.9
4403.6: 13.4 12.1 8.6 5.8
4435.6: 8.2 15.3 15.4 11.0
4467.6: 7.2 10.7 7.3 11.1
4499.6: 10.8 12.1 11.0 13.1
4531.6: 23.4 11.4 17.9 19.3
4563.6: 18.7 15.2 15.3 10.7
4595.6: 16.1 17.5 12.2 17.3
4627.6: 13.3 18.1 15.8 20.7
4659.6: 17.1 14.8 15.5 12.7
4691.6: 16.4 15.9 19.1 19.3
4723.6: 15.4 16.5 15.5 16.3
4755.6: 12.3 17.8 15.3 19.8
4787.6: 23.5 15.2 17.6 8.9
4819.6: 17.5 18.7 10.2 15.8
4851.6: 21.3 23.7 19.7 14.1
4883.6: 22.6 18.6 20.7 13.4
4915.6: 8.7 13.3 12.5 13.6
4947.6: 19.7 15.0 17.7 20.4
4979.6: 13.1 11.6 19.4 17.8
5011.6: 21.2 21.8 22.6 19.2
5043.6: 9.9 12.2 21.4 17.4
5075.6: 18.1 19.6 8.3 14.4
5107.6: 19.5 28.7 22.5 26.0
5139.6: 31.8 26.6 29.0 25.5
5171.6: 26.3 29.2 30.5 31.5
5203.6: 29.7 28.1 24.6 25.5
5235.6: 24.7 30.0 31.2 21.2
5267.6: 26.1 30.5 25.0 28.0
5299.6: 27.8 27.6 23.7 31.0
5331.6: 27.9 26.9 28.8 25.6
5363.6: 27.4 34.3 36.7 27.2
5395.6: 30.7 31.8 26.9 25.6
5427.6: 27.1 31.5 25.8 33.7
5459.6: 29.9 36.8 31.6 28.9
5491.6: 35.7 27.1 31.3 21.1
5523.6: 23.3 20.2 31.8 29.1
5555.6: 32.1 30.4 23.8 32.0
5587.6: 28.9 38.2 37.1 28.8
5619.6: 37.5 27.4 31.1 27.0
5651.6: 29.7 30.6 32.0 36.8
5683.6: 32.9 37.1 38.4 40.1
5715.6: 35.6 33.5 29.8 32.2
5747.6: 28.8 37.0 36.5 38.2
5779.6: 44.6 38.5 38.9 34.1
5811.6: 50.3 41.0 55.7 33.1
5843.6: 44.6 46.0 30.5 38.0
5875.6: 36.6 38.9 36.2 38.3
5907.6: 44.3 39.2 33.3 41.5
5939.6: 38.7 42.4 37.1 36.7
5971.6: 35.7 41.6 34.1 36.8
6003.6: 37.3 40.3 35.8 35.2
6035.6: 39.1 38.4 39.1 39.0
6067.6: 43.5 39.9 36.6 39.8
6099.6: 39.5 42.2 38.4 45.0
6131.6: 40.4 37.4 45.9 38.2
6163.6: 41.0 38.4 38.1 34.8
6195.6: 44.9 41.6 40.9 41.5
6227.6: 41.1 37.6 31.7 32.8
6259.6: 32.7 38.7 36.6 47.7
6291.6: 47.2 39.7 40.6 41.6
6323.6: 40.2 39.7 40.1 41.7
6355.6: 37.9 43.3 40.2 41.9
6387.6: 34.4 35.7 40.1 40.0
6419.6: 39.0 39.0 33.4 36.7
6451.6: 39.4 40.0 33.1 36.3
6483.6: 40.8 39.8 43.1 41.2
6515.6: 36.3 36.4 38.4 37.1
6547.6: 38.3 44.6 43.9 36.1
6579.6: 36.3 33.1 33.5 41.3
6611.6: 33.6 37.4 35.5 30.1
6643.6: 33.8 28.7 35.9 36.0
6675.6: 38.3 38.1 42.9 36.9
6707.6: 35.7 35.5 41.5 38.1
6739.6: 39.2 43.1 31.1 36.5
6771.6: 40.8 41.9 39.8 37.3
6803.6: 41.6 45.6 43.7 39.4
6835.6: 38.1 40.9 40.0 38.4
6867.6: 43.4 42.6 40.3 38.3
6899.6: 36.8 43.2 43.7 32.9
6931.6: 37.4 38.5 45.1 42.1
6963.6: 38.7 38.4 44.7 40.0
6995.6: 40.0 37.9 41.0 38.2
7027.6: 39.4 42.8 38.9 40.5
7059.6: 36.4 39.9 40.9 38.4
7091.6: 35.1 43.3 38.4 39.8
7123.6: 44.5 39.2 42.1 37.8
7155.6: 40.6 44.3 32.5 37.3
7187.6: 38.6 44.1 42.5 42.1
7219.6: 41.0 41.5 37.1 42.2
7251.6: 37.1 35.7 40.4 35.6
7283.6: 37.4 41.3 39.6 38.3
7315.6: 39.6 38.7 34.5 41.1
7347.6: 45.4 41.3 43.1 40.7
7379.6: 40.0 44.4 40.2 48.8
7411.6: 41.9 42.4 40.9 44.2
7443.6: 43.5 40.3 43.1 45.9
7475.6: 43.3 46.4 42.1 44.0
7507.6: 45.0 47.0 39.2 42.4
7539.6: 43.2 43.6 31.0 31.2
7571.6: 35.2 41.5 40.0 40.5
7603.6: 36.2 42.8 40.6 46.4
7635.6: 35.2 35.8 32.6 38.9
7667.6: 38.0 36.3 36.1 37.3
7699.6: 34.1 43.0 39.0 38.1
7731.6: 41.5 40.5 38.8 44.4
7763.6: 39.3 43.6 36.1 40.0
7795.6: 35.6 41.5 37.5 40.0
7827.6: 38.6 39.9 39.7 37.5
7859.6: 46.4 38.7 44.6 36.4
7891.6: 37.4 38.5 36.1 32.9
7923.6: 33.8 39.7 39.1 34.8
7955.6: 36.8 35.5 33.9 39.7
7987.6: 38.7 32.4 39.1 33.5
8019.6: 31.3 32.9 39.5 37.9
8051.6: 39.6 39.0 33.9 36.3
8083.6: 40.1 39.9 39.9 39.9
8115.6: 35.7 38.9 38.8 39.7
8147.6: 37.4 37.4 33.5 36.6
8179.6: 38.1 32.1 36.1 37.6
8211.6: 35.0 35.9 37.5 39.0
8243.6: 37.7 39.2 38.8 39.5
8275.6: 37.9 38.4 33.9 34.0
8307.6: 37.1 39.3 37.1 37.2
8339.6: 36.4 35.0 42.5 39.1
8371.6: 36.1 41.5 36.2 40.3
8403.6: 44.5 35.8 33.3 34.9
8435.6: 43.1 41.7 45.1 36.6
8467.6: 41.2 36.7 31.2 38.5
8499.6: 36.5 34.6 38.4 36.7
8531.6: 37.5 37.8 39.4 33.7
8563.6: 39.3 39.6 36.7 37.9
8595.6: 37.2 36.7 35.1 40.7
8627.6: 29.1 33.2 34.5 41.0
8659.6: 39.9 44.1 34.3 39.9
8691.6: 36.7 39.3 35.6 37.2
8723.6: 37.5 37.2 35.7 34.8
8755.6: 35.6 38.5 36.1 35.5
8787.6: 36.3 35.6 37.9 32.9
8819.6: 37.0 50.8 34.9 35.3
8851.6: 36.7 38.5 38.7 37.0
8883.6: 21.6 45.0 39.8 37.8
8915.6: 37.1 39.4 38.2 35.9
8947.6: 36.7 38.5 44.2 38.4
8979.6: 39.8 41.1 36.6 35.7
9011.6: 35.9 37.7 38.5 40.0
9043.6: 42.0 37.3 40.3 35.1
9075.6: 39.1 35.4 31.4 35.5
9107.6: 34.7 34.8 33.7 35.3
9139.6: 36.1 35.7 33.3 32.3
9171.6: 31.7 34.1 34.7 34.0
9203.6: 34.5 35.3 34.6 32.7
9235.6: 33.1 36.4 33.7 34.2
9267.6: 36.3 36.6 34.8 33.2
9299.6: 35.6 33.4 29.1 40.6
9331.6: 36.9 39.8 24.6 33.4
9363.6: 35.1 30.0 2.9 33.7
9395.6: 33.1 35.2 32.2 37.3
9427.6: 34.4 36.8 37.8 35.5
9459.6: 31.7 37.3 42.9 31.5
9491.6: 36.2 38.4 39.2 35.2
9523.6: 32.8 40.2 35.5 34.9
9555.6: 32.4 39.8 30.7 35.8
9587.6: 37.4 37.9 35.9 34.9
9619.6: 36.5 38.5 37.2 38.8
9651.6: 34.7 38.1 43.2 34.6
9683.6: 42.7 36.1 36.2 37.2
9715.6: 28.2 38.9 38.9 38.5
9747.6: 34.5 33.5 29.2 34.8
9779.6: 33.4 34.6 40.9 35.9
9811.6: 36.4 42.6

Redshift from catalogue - 0.28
